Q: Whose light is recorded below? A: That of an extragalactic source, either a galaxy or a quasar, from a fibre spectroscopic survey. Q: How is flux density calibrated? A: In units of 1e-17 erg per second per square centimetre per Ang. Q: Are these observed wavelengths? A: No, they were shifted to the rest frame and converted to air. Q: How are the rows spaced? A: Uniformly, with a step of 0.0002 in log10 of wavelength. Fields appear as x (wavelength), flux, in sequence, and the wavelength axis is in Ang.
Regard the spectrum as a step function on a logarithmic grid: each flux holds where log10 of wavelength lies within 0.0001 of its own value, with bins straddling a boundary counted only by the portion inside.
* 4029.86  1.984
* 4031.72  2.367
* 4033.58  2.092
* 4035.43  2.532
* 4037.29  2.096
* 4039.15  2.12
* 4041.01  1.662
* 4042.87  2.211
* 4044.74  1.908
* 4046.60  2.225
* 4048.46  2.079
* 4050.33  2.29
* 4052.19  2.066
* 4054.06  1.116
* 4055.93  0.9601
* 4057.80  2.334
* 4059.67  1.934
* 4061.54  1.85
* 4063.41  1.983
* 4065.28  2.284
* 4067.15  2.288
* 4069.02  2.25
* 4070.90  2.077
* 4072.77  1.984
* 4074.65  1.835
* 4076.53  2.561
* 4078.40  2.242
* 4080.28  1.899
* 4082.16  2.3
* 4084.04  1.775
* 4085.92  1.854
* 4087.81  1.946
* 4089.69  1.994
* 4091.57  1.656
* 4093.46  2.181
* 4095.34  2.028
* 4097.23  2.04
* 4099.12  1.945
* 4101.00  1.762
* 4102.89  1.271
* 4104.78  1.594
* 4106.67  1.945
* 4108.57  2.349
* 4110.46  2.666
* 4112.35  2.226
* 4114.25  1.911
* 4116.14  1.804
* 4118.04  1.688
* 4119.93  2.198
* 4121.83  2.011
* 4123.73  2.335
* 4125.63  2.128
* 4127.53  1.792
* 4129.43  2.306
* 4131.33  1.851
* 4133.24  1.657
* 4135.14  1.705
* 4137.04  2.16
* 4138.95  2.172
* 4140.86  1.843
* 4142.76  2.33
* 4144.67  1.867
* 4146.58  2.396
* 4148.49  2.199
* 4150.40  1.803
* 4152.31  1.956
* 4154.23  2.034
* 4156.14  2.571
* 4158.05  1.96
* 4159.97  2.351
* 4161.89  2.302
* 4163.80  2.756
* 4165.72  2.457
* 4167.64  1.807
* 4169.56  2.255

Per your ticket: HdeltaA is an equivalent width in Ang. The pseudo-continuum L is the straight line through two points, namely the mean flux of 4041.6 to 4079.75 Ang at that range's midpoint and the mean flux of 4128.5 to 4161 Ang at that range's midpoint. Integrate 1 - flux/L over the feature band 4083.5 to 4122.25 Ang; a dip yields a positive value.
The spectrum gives 1.86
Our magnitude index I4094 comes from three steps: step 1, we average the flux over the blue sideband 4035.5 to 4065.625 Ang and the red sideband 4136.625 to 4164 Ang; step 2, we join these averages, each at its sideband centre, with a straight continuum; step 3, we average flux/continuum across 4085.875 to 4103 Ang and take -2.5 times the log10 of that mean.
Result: 0.08 mag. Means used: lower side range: 1.95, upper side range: 2.16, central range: 1.9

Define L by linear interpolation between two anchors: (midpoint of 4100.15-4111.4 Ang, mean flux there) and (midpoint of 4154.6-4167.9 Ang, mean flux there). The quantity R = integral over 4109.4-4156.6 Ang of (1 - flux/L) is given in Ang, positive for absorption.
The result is 1.4 Ang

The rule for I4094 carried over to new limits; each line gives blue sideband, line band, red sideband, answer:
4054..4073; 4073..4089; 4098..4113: -0.049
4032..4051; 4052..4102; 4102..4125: 0.053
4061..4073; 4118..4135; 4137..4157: 0.062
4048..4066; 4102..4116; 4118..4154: -0.004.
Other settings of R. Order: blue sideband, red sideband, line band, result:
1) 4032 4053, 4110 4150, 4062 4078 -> -0.4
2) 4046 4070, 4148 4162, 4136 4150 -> 0.0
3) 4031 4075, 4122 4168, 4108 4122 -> -0.1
